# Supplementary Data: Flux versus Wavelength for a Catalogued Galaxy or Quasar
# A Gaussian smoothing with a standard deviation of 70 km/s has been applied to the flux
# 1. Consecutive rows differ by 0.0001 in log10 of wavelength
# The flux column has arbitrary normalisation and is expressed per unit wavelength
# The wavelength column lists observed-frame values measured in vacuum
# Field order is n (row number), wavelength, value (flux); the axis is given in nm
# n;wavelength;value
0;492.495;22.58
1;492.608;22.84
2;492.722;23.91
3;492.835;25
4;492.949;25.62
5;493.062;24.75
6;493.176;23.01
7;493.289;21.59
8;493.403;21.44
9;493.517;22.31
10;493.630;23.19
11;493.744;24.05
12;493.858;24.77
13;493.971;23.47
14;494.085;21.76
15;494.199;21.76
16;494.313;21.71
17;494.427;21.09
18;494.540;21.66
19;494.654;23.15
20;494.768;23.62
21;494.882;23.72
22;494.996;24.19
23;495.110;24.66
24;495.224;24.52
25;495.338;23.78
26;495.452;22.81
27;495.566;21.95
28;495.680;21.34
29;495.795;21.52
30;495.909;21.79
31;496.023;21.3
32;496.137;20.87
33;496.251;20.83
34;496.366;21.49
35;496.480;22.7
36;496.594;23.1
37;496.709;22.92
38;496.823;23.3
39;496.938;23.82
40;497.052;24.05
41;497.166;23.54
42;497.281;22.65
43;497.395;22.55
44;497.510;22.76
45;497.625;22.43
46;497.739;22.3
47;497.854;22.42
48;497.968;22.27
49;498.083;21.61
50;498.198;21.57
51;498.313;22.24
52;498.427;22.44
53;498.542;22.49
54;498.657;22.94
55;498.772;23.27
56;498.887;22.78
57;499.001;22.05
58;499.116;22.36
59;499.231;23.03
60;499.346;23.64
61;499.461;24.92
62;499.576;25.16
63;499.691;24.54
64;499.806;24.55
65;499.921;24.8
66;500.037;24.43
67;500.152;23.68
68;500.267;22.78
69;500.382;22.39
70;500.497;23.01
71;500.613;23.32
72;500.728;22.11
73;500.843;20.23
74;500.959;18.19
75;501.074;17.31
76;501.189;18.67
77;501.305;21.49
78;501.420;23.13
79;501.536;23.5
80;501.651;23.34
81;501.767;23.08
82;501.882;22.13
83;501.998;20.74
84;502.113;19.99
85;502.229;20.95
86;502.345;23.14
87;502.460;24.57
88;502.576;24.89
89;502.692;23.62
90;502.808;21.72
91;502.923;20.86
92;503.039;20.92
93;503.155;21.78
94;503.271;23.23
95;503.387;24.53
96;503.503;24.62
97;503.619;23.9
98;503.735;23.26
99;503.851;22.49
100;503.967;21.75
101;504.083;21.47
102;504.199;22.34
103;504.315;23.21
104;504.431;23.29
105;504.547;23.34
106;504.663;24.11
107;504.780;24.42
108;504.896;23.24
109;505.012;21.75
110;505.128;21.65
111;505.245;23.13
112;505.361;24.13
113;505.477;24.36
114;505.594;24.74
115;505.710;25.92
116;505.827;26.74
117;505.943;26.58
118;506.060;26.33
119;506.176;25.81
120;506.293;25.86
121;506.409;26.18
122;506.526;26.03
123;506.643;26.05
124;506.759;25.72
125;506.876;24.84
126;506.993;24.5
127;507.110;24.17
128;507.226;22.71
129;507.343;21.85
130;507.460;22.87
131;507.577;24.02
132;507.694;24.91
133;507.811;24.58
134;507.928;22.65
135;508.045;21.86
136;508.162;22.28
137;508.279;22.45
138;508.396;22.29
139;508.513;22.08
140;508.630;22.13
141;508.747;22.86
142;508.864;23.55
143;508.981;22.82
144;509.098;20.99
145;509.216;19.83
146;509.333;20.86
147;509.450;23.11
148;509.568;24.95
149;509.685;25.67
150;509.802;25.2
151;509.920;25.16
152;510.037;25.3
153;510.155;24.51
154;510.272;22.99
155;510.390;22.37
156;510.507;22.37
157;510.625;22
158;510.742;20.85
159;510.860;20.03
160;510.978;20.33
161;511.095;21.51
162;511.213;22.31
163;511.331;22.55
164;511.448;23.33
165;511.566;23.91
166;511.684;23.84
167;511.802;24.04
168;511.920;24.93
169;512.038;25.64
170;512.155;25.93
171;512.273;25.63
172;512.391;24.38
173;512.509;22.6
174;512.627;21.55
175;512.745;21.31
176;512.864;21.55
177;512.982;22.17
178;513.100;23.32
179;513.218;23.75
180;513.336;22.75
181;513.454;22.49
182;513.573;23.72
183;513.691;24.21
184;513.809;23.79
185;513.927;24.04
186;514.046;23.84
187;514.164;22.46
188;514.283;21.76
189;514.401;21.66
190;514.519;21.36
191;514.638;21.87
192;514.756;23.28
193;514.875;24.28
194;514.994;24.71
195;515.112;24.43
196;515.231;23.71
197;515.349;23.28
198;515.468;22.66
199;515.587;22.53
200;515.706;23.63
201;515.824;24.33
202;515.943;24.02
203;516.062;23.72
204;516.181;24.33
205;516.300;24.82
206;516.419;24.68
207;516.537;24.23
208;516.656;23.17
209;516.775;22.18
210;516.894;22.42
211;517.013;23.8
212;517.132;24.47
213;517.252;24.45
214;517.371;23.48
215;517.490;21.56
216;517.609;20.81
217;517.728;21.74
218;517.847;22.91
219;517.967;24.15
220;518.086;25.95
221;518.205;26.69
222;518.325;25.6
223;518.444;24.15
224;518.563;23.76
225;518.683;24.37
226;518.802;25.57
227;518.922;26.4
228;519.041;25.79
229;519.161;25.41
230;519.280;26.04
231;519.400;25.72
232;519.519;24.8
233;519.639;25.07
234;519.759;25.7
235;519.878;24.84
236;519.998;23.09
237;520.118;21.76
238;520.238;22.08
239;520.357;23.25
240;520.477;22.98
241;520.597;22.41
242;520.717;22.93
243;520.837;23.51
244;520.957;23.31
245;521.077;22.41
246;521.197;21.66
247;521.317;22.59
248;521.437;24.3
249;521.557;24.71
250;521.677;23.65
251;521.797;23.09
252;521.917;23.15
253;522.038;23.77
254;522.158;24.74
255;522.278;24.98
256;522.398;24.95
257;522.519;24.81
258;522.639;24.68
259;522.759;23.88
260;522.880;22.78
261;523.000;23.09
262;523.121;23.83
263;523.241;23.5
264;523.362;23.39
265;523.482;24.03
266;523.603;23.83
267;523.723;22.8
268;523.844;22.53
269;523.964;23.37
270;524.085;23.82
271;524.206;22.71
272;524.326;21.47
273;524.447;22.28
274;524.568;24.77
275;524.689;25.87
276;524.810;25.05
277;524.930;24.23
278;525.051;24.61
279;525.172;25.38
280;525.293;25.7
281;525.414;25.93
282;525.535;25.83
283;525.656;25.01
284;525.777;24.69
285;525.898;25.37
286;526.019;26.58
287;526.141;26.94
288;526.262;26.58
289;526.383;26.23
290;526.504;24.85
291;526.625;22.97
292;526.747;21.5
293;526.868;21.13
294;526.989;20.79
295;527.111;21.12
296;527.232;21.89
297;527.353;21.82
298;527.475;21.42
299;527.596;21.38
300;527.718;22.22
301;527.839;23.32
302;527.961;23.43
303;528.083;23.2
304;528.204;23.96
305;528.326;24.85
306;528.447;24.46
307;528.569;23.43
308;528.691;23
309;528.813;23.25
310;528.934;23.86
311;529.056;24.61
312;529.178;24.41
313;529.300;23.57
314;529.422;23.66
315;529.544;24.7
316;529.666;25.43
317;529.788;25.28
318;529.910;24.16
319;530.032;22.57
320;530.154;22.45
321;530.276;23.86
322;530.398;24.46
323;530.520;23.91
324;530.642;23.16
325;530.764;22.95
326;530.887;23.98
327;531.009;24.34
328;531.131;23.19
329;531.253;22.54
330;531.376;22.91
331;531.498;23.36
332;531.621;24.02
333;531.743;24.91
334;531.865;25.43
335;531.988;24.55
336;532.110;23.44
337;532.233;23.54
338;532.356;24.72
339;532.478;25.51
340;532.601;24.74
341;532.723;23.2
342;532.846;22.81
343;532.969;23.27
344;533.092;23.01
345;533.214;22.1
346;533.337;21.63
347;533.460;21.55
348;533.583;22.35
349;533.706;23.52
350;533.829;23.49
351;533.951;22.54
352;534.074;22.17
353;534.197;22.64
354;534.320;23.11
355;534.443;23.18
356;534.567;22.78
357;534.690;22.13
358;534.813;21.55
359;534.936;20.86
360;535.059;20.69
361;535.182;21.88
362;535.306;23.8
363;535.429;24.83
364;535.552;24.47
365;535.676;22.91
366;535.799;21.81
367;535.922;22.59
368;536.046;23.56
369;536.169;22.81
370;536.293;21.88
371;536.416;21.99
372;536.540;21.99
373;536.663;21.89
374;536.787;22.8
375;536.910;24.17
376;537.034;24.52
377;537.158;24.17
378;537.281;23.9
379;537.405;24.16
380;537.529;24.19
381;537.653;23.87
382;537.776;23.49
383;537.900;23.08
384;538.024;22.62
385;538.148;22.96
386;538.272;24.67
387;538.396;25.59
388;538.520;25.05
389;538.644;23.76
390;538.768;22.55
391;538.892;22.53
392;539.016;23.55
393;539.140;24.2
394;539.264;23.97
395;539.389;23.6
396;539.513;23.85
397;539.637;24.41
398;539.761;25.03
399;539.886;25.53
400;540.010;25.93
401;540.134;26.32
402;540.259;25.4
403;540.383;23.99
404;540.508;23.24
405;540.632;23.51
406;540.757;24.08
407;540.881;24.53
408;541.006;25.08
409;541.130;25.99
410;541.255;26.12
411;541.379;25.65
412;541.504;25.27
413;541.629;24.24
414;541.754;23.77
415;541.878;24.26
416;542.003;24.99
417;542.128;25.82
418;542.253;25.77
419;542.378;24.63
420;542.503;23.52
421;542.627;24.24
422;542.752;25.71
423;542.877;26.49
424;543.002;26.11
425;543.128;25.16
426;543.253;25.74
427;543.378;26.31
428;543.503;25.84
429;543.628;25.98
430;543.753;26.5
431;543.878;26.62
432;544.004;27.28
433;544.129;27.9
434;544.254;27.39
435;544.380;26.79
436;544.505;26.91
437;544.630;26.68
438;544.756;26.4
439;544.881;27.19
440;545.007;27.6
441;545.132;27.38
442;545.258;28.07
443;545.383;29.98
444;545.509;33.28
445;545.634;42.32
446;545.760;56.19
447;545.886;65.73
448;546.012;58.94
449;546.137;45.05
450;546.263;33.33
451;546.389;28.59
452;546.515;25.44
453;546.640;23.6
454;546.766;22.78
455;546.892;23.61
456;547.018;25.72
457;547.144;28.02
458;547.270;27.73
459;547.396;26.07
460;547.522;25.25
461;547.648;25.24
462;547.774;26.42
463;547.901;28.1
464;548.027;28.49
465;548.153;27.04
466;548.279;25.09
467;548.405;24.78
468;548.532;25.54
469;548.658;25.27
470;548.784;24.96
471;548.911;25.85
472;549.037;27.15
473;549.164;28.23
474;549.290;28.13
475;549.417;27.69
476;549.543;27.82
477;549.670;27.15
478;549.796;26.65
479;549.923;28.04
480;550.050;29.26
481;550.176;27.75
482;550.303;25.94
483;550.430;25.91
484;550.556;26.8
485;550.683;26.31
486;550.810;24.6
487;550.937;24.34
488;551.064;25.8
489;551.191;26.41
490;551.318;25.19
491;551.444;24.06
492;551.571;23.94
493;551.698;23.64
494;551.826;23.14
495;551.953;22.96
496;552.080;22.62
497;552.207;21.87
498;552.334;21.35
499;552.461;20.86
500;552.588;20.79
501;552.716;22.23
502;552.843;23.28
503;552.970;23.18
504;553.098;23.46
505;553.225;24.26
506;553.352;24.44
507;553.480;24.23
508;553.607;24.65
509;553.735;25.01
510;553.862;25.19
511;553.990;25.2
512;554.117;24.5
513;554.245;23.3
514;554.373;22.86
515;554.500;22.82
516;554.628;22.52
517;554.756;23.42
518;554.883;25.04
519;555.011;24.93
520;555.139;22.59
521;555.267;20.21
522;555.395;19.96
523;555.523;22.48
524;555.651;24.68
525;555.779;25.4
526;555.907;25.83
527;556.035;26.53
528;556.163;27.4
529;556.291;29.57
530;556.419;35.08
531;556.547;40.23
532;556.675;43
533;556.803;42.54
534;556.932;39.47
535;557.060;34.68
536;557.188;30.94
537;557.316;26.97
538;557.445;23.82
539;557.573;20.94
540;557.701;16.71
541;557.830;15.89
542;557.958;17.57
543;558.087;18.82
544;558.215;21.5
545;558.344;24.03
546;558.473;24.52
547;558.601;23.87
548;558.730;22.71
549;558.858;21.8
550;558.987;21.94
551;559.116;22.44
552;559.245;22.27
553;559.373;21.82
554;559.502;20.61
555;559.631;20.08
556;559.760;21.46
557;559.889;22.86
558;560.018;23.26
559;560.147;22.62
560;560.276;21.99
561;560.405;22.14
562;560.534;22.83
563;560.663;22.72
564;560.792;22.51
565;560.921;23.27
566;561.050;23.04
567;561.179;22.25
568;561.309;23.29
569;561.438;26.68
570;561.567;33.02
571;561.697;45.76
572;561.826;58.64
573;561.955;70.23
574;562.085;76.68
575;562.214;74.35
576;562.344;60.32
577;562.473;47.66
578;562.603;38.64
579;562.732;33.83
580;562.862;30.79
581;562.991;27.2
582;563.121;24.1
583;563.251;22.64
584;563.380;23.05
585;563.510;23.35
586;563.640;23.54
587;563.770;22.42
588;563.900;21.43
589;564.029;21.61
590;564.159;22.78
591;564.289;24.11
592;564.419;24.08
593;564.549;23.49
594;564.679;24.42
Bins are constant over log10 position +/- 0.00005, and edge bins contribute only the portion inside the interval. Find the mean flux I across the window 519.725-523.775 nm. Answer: 23.5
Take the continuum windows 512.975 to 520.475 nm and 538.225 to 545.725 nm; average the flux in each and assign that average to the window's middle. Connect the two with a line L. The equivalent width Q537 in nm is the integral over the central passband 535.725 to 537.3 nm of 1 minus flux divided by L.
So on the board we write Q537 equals 0.16 nm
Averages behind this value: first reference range 23.8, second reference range 26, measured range 22.9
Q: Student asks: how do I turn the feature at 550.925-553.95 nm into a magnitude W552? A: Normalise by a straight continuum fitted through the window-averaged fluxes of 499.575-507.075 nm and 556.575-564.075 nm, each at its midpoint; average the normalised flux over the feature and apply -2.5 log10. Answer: 0.21 mag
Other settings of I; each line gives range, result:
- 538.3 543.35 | 24.7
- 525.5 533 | 23.8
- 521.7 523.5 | 23.9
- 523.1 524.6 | 23.2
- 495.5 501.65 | 22.5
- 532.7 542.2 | 23.6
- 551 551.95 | 24.5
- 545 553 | 28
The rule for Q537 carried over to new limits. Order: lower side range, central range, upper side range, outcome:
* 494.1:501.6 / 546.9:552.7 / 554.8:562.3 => 0.43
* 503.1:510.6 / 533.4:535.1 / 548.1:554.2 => 0.15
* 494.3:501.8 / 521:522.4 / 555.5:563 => 0.11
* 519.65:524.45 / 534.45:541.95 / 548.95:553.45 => 0.18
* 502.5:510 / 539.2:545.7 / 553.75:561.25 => -0.48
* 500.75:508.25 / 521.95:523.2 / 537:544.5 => 0.00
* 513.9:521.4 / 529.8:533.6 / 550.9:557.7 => 0.14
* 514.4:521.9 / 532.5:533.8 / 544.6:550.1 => 0.20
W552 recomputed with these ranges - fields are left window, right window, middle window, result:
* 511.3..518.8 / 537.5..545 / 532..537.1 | 0.081 mag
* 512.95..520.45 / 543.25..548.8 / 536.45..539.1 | 0.192 mag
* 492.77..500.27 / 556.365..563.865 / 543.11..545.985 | -0.114 mag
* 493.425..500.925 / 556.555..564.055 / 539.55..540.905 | 0.109 mag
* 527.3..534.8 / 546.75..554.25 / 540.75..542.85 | -0.024 mag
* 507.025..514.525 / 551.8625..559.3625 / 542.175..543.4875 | -0.047 mag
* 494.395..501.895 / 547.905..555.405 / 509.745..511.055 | 0.015 mag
